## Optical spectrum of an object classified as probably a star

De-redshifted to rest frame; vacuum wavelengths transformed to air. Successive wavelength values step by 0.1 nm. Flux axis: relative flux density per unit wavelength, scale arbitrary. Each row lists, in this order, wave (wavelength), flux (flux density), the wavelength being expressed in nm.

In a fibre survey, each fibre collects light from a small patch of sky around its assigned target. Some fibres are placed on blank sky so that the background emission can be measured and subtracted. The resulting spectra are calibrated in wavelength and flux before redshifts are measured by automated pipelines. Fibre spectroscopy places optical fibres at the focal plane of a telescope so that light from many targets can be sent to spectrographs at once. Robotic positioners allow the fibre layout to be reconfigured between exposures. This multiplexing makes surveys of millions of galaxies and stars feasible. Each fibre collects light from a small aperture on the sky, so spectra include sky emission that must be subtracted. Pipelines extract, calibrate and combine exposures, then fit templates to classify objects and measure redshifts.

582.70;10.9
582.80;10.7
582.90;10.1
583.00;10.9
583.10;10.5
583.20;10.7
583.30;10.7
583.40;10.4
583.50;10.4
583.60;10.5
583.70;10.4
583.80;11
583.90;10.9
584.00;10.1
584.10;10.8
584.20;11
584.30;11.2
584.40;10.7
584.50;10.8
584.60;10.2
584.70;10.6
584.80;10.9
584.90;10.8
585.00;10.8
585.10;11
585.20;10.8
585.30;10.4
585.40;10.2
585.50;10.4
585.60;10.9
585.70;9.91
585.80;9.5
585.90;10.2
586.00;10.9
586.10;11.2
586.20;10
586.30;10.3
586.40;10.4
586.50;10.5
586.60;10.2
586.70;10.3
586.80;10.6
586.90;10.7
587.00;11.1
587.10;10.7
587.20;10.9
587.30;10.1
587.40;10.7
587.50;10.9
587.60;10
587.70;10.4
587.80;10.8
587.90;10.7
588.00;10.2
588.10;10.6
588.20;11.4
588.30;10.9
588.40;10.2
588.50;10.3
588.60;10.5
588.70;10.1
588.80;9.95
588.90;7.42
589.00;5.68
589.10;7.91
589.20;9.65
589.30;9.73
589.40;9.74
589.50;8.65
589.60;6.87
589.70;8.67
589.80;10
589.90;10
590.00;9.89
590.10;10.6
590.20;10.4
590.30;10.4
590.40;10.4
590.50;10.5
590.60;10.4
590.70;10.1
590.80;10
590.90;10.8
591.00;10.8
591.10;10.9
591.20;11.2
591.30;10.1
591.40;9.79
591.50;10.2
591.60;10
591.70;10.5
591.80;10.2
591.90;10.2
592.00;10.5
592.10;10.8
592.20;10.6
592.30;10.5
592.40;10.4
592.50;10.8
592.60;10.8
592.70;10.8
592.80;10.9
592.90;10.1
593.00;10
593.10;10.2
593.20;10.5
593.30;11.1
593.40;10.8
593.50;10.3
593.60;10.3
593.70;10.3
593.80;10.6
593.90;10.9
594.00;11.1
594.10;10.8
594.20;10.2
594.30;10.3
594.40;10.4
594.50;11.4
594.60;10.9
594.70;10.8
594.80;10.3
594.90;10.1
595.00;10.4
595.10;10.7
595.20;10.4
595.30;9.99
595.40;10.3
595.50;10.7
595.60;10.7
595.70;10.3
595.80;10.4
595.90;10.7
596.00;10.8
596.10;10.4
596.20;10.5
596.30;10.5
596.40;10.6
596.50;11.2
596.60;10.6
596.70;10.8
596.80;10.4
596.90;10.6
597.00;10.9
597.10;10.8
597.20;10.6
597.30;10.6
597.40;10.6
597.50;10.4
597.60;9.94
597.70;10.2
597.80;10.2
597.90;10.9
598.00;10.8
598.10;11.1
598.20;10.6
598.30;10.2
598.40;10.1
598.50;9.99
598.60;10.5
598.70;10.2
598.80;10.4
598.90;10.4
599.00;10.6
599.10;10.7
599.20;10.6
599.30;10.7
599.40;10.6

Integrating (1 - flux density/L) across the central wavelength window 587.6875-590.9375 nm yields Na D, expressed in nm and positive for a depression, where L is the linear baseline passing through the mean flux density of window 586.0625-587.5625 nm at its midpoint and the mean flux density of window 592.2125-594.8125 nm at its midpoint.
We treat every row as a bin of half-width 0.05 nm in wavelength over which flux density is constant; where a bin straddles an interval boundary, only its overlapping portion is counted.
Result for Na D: 0.238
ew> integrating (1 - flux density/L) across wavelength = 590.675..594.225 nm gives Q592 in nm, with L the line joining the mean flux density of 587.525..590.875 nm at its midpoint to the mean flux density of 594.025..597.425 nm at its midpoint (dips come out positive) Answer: -0.11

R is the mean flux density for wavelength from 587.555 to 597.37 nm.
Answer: 10.3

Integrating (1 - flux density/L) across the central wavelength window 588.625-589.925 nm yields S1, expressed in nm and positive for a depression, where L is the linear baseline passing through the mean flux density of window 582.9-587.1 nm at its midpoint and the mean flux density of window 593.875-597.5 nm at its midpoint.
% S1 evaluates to 0.22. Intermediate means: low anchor 10.6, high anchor 10.6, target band 8.81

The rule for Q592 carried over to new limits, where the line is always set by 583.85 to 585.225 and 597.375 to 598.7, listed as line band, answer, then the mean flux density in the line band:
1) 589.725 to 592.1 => 0.06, 10.3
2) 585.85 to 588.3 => 0.03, 10.6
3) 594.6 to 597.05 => -0.02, 10.6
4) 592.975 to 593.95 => 0.00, 10.5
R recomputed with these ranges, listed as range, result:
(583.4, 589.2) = 10.4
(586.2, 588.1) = 10.5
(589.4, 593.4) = 10.2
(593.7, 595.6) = 10.6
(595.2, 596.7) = 10.6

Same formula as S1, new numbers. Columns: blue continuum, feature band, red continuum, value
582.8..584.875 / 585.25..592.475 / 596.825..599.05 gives 0.29 nm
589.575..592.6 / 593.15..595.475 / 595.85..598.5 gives -0.03 nm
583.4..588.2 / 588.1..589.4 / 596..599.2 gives 0.13 nm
